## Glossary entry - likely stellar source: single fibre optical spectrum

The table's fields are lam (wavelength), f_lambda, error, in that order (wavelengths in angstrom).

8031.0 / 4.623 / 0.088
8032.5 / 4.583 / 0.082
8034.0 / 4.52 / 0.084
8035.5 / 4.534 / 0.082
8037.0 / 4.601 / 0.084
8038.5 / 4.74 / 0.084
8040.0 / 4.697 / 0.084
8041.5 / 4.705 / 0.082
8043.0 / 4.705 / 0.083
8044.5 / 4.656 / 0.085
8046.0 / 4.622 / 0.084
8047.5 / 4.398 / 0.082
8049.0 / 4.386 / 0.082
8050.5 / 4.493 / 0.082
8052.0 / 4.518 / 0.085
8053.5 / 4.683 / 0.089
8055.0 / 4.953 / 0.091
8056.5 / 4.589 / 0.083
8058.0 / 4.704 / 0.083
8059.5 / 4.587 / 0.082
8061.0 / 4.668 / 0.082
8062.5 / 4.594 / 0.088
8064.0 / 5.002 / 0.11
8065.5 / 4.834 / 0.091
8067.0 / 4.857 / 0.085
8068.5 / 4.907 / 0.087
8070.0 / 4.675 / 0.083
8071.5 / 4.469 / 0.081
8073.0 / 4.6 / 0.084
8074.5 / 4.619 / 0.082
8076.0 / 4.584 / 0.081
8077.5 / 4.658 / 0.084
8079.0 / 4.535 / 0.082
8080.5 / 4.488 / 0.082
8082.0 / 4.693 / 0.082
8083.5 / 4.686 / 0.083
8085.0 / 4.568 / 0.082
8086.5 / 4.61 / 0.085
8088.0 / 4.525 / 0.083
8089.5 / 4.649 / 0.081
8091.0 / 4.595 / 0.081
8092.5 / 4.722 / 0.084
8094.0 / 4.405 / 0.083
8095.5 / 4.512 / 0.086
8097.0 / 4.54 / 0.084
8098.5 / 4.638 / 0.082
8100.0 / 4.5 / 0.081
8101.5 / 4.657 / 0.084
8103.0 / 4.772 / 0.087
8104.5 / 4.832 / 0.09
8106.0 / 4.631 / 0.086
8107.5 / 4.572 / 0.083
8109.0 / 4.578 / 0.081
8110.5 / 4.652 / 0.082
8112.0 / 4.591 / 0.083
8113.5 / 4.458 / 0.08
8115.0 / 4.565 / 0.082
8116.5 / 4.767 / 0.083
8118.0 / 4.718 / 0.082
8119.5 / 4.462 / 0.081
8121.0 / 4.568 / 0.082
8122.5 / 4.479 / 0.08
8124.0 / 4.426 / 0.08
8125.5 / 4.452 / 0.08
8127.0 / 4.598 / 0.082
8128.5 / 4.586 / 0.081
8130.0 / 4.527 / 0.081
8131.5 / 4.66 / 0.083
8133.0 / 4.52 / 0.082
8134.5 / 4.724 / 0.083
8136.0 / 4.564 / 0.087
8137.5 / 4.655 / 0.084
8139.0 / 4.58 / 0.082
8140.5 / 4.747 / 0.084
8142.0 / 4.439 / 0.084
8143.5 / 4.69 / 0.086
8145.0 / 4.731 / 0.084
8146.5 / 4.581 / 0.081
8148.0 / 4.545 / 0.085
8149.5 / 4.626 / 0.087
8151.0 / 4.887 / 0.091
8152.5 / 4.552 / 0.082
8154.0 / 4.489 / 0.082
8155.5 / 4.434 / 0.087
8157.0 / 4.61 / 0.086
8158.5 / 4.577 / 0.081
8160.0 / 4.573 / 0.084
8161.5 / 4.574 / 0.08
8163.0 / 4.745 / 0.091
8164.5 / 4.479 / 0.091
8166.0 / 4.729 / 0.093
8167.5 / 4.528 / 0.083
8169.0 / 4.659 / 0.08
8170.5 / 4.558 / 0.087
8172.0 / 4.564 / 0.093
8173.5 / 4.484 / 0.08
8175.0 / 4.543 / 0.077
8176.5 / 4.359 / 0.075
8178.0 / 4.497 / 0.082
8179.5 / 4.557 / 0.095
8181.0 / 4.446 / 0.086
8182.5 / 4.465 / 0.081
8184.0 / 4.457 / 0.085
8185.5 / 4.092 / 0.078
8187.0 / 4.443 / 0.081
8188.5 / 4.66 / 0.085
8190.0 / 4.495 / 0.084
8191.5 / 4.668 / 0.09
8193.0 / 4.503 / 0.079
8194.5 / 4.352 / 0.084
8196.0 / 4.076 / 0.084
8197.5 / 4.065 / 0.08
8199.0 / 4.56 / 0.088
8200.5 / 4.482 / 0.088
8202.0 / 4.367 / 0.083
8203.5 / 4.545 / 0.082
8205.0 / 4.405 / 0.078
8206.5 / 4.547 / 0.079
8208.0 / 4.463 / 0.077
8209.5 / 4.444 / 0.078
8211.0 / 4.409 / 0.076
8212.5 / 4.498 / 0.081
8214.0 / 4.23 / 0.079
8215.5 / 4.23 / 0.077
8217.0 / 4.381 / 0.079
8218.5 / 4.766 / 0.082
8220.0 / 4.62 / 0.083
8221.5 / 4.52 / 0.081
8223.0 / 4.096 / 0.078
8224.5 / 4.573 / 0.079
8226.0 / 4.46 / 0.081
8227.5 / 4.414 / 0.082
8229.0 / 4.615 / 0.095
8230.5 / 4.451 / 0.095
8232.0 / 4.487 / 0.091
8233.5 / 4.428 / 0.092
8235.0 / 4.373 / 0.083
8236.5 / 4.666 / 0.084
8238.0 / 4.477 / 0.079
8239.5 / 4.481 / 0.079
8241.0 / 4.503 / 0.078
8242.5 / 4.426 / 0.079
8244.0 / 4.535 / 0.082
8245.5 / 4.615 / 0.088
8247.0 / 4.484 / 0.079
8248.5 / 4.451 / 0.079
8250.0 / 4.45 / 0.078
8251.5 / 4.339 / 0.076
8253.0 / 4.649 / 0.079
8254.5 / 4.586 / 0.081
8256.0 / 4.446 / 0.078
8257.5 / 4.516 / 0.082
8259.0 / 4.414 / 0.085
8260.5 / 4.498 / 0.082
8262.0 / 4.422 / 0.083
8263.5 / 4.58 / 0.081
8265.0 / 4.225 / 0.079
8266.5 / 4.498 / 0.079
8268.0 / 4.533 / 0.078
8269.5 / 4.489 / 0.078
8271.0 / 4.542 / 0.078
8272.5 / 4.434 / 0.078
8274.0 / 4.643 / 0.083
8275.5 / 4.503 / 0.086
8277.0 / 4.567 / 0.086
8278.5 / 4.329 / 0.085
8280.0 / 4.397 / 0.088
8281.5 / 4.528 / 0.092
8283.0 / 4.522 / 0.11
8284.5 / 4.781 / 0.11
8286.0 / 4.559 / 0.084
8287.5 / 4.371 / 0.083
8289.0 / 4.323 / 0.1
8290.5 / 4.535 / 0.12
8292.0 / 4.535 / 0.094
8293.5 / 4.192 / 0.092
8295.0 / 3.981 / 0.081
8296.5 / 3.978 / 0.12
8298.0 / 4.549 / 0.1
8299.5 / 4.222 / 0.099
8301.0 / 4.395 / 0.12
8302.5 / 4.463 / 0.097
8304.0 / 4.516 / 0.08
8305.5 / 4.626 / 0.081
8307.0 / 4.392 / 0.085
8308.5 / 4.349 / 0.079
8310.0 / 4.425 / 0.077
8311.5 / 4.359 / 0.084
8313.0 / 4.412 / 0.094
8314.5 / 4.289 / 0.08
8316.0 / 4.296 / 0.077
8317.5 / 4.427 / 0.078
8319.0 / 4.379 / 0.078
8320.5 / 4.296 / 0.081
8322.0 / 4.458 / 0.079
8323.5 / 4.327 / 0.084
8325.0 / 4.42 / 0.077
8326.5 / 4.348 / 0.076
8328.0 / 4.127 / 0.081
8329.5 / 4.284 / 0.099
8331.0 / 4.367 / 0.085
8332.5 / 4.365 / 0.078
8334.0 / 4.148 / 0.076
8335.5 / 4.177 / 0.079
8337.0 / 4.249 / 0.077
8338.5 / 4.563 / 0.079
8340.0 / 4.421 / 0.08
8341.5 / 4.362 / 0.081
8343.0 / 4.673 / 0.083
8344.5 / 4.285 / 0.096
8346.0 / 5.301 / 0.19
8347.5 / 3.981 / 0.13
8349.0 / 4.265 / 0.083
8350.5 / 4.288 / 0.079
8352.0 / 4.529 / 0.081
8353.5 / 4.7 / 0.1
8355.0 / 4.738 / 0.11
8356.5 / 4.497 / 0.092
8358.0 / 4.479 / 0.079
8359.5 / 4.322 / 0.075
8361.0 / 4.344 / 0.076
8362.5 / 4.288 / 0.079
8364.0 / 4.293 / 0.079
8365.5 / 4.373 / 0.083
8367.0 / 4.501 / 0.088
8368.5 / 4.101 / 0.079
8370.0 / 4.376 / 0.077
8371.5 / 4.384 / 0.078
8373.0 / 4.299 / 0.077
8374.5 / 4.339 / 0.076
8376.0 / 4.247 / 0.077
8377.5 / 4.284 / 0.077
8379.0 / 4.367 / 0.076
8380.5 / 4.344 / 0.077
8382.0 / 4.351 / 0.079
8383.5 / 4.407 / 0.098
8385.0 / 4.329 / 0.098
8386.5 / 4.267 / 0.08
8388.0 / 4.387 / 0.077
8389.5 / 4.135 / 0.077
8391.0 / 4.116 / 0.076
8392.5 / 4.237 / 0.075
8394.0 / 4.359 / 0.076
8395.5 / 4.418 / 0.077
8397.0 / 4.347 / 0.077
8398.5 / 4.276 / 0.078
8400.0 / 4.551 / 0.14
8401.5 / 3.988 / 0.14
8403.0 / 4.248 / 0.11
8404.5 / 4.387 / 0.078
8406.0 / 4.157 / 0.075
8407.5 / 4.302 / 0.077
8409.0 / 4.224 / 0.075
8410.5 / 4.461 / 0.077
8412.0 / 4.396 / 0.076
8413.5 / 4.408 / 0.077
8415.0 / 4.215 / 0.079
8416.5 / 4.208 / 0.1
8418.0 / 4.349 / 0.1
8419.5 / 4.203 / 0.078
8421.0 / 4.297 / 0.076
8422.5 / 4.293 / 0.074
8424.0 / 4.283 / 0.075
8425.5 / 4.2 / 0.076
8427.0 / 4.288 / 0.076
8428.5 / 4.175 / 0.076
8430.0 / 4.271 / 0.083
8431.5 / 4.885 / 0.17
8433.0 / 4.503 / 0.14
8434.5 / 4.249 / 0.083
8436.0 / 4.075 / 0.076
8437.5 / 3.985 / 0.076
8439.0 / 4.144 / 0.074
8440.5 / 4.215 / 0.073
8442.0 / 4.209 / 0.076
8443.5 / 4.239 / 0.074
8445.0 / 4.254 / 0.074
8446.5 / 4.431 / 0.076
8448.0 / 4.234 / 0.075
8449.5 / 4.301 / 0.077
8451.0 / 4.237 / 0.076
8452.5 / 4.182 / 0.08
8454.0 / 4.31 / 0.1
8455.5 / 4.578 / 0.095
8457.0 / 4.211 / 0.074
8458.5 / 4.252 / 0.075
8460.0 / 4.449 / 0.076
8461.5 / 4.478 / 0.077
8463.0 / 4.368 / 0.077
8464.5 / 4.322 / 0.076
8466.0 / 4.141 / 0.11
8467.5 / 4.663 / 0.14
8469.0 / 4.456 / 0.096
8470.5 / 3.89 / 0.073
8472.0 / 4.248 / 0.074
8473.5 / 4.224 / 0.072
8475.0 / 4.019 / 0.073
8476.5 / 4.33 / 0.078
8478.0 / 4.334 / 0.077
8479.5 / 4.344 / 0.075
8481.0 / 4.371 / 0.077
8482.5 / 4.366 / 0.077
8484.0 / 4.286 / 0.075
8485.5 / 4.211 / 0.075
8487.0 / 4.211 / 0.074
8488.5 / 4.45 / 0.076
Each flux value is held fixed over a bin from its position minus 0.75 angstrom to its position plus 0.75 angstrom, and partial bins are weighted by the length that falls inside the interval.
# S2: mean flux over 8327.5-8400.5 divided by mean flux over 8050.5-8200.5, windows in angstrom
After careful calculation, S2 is 1.0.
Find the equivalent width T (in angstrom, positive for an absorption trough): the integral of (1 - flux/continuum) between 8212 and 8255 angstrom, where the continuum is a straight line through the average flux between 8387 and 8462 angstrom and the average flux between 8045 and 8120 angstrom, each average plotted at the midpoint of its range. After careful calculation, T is 0.0 angstrom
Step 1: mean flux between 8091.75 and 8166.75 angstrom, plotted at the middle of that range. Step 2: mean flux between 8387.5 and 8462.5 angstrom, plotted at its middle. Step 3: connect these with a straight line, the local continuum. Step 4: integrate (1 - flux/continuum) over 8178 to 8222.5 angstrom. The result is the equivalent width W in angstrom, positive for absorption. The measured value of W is 0.8 angstrom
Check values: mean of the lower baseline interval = 4.6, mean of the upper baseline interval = 4.29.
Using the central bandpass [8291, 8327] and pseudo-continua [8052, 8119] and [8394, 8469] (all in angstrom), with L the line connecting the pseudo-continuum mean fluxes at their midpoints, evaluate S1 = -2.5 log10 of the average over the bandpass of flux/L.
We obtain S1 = 0.02 mag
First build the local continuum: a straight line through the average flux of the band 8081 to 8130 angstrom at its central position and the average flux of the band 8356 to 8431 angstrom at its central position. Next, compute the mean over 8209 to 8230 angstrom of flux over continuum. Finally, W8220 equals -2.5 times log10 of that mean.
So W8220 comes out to 0.01 mag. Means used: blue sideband 4.59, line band 4.45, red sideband 4.31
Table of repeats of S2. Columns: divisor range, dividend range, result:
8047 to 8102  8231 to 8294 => 0.97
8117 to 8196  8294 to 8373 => 0.96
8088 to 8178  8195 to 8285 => 0.97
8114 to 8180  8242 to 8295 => 0.98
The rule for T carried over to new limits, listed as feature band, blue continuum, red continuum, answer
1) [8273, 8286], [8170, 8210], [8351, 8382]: -0.3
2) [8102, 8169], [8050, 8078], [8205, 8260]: -0.1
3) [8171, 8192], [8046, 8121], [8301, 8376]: 0.3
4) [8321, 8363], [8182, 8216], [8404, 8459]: -0.7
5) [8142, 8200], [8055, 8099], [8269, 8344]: 0.3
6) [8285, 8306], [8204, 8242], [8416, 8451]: 0.1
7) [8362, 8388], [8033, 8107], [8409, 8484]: 0.2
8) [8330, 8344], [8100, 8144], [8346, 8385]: 0.1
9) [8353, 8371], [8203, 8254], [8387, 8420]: -0.3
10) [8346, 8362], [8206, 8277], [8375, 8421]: -0.4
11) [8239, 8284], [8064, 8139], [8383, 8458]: -0.4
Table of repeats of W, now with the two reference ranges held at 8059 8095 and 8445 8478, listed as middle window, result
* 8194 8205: 0.4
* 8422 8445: 0.3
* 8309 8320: 0.2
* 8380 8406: 0.4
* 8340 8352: -0.1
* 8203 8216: 0.3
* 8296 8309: 0.1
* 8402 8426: 0.3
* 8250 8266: 0.1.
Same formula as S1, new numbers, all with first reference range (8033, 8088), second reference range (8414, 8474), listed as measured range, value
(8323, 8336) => 0.03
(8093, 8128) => 0.00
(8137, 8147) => -0.02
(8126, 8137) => 0.00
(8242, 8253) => 0.00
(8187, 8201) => 0.02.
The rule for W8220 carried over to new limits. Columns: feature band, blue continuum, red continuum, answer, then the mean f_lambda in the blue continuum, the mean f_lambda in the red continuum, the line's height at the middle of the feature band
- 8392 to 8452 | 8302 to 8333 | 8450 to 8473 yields 0.012 mag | 4.38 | 4.32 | 4.33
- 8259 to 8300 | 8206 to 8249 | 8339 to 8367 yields 0.007 mag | 4.47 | 4.45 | 4.46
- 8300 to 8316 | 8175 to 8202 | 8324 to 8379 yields -0.005 mag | 4.42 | 4.38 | 4.39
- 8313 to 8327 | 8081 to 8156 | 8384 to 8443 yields 0.005 mag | 4.6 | 4.28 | 4.38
